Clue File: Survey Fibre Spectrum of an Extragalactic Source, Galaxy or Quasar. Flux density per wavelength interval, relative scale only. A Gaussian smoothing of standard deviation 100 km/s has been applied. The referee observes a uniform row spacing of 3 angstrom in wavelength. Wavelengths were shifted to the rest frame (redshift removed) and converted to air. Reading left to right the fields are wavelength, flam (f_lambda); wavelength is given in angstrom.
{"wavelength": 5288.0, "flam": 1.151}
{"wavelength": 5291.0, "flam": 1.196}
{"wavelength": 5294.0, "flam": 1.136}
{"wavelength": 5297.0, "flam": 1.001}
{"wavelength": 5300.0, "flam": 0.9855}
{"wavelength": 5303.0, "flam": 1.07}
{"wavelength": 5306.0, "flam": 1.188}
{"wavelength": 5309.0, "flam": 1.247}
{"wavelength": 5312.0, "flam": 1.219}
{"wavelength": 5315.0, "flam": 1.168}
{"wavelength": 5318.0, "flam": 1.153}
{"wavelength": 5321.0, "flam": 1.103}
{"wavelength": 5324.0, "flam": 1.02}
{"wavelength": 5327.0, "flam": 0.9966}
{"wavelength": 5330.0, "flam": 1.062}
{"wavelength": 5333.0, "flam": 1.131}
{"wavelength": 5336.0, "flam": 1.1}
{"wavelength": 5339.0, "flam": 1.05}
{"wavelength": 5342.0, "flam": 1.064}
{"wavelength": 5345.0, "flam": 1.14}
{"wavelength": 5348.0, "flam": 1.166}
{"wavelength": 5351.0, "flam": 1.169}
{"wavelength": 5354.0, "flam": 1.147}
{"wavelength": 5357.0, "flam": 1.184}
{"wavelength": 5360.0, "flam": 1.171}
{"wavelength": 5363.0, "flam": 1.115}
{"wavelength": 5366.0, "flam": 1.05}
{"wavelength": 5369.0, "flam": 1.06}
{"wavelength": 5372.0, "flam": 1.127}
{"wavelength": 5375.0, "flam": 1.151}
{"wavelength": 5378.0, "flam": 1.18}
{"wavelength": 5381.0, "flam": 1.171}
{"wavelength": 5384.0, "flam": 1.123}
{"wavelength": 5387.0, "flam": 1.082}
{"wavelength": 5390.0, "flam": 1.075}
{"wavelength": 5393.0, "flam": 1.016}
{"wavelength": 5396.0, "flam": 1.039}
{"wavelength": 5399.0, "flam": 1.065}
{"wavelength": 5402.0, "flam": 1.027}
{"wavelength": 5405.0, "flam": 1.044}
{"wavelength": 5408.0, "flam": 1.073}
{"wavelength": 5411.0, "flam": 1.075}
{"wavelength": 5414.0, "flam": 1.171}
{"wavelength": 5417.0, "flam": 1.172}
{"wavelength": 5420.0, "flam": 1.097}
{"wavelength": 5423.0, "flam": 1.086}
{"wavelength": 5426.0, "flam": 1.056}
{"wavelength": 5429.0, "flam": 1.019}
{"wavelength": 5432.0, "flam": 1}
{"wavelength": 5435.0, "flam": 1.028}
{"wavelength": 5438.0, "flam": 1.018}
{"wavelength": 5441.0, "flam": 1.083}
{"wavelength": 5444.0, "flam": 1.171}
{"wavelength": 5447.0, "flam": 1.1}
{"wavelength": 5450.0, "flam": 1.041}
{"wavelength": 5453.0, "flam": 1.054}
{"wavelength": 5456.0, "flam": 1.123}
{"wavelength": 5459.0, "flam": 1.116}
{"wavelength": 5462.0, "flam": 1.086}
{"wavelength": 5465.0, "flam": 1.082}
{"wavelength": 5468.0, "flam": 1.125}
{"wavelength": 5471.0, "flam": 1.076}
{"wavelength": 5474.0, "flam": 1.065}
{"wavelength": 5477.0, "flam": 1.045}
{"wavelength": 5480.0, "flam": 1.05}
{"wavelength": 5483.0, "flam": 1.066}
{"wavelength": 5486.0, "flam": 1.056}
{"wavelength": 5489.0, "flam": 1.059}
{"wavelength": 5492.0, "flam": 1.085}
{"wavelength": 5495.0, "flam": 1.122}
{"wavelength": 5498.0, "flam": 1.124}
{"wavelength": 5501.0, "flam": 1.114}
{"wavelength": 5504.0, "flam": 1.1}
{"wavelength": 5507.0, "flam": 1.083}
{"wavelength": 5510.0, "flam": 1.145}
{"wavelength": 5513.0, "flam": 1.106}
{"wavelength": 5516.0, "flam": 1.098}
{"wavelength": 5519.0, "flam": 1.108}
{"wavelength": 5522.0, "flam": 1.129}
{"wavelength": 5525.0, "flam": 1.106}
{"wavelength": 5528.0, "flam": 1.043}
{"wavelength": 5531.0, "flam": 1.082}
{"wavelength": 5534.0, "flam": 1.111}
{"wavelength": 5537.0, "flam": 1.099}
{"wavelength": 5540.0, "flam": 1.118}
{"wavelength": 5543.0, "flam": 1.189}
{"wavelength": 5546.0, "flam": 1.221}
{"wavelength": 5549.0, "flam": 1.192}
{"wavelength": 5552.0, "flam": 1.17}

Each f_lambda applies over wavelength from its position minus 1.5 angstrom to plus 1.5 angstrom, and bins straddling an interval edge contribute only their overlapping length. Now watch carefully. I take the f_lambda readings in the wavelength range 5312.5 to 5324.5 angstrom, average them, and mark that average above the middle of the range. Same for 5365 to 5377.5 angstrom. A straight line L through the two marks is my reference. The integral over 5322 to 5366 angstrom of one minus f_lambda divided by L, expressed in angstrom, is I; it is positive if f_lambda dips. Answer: 0.4 angstrom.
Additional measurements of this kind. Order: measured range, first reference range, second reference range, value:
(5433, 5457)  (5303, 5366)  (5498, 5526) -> 0.9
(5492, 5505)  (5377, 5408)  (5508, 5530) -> -0.1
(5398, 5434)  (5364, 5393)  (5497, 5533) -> 1.1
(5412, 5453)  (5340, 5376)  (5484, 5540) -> 1.3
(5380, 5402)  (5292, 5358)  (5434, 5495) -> 0.4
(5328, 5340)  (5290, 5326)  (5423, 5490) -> 0.3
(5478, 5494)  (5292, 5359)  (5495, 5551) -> 0.8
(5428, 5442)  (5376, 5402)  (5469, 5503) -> 0.7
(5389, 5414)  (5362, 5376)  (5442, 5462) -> 0.9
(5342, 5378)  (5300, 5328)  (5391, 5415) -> -1.4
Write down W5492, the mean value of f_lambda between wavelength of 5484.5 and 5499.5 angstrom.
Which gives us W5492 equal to 1.09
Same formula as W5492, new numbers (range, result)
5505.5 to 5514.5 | 1.11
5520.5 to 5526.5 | 1.12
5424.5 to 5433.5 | 1.02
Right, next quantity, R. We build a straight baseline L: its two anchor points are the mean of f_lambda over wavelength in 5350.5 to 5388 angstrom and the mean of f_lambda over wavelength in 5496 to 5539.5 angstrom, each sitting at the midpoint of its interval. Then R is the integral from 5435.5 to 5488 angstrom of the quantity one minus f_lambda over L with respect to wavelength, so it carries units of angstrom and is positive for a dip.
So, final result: 1.7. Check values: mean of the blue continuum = 1.13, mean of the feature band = 1.08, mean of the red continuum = 1.1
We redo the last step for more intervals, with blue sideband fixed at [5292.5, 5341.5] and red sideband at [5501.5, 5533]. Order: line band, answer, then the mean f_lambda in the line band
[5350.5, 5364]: -0.70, 1.16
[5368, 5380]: -0.36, 1.13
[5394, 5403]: 0.47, 1.04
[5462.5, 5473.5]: 0.10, 1.09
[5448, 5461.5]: 0.20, 1.08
